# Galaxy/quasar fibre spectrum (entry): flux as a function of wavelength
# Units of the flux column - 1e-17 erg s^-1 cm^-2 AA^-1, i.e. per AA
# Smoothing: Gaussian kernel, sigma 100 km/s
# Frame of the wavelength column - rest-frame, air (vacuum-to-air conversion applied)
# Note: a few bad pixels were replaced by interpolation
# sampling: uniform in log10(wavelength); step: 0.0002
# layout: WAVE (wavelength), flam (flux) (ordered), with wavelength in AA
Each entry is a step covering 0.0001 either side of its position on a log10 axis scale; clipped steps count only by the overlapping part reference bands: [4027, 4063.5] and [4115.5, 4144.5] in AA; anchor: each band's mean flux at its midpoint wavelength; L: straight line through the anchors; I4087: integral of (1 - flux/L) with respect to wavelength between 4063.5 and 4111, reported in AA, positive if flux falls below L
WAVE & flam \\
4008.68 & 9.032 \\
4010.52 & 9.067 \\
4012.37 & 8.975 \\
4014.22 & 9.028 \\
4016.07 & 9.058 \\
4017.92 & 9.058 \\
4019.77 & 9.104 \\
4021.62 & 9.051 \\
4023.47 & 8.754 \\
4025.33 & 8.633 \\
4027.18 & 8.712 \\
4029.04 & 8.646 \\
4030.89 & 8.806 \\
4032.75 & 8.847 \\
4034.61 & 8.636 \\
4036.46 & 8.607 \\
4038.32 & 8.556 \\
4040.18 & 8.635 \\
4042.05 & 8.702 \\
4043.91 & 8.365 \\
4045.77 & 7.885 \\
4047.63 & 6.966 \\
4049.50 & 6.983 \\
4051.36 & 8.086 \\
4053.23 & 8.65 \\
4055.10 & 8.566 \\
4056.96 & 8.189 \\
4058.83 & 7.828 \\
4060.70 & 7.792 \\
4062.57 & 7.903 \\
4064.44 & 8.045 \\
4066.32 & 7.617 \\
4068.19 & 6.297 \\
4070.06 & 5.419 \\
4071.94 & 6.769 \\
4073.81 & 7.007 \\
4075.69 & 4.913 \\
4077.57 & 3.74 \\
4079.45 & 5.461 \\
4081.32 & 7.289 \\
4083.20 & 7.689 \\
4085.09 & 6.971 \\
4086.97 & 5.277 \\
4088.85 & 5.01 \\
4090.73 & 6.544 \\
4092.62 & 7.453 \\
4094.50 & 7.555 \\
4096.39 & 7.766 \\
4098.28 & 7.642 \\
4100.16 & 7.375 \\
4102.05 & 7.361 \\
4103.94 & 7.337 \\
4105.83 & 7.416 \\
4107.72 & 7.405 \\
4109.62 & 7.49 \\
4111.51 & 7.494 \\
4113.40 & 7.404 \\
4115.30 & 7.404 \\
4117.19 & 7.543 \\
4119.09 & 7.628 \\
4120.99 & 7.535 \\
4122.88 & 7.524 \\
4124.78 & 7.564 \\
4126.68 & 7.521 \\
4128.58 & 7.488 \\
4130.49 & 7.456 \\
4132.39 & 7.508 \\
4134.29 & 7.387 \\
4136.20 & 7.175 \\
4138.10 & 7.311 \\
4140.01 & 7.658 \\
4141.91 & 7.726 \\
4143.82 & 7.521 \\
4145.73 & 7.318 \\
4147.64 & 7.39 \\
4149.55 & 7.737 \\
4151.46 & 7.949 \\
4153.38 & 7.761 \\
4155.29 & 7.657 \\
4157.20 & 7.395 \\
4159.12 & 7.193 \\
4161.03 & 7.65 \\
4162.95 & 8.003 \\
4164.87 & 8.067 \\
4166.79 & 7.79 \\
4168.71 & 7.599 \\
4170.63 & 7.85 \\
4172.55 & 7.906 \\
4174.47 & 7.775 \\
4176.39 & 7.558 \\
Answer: 6.7 AA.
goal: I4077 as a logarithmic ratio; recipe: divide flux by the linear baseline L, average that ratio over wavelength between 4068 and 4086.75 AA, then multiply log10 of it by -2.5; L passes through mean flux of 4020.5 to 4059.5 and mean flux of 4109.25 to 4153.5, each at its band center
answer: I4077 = 0.30 mag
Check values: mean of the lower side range 8.39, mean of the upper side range 7.52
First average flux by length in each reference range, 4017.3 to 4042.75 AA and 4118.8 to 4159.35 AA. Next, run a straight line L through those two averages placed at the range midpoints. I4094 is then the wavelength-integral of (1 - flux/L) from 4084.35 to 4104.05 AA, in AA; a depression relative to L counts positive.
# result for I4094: 2.7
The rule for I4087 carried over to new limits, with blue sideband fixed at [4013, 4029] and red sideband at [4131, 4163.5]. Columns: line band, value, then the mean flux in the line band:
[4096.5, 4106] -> 0.7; 7.46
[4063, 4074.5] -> 2.0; 6.9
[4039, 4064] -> 1.5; 8.05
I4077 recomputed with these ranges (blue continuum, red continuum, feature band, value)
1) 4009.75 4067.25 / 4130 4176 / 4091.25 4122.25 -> 0.07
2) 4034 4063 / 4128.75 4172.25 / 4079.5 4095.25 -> 0.19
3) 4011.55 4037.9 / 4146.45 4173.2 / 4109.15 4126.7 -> 0.08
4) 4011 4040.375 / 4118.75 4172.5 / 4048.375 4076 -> 0.15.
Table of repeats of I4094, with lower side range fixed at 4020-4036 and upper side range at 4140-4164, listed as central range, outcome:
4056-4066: 0.6 AA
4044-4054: 1.0 AA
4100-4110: 0.8 AA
